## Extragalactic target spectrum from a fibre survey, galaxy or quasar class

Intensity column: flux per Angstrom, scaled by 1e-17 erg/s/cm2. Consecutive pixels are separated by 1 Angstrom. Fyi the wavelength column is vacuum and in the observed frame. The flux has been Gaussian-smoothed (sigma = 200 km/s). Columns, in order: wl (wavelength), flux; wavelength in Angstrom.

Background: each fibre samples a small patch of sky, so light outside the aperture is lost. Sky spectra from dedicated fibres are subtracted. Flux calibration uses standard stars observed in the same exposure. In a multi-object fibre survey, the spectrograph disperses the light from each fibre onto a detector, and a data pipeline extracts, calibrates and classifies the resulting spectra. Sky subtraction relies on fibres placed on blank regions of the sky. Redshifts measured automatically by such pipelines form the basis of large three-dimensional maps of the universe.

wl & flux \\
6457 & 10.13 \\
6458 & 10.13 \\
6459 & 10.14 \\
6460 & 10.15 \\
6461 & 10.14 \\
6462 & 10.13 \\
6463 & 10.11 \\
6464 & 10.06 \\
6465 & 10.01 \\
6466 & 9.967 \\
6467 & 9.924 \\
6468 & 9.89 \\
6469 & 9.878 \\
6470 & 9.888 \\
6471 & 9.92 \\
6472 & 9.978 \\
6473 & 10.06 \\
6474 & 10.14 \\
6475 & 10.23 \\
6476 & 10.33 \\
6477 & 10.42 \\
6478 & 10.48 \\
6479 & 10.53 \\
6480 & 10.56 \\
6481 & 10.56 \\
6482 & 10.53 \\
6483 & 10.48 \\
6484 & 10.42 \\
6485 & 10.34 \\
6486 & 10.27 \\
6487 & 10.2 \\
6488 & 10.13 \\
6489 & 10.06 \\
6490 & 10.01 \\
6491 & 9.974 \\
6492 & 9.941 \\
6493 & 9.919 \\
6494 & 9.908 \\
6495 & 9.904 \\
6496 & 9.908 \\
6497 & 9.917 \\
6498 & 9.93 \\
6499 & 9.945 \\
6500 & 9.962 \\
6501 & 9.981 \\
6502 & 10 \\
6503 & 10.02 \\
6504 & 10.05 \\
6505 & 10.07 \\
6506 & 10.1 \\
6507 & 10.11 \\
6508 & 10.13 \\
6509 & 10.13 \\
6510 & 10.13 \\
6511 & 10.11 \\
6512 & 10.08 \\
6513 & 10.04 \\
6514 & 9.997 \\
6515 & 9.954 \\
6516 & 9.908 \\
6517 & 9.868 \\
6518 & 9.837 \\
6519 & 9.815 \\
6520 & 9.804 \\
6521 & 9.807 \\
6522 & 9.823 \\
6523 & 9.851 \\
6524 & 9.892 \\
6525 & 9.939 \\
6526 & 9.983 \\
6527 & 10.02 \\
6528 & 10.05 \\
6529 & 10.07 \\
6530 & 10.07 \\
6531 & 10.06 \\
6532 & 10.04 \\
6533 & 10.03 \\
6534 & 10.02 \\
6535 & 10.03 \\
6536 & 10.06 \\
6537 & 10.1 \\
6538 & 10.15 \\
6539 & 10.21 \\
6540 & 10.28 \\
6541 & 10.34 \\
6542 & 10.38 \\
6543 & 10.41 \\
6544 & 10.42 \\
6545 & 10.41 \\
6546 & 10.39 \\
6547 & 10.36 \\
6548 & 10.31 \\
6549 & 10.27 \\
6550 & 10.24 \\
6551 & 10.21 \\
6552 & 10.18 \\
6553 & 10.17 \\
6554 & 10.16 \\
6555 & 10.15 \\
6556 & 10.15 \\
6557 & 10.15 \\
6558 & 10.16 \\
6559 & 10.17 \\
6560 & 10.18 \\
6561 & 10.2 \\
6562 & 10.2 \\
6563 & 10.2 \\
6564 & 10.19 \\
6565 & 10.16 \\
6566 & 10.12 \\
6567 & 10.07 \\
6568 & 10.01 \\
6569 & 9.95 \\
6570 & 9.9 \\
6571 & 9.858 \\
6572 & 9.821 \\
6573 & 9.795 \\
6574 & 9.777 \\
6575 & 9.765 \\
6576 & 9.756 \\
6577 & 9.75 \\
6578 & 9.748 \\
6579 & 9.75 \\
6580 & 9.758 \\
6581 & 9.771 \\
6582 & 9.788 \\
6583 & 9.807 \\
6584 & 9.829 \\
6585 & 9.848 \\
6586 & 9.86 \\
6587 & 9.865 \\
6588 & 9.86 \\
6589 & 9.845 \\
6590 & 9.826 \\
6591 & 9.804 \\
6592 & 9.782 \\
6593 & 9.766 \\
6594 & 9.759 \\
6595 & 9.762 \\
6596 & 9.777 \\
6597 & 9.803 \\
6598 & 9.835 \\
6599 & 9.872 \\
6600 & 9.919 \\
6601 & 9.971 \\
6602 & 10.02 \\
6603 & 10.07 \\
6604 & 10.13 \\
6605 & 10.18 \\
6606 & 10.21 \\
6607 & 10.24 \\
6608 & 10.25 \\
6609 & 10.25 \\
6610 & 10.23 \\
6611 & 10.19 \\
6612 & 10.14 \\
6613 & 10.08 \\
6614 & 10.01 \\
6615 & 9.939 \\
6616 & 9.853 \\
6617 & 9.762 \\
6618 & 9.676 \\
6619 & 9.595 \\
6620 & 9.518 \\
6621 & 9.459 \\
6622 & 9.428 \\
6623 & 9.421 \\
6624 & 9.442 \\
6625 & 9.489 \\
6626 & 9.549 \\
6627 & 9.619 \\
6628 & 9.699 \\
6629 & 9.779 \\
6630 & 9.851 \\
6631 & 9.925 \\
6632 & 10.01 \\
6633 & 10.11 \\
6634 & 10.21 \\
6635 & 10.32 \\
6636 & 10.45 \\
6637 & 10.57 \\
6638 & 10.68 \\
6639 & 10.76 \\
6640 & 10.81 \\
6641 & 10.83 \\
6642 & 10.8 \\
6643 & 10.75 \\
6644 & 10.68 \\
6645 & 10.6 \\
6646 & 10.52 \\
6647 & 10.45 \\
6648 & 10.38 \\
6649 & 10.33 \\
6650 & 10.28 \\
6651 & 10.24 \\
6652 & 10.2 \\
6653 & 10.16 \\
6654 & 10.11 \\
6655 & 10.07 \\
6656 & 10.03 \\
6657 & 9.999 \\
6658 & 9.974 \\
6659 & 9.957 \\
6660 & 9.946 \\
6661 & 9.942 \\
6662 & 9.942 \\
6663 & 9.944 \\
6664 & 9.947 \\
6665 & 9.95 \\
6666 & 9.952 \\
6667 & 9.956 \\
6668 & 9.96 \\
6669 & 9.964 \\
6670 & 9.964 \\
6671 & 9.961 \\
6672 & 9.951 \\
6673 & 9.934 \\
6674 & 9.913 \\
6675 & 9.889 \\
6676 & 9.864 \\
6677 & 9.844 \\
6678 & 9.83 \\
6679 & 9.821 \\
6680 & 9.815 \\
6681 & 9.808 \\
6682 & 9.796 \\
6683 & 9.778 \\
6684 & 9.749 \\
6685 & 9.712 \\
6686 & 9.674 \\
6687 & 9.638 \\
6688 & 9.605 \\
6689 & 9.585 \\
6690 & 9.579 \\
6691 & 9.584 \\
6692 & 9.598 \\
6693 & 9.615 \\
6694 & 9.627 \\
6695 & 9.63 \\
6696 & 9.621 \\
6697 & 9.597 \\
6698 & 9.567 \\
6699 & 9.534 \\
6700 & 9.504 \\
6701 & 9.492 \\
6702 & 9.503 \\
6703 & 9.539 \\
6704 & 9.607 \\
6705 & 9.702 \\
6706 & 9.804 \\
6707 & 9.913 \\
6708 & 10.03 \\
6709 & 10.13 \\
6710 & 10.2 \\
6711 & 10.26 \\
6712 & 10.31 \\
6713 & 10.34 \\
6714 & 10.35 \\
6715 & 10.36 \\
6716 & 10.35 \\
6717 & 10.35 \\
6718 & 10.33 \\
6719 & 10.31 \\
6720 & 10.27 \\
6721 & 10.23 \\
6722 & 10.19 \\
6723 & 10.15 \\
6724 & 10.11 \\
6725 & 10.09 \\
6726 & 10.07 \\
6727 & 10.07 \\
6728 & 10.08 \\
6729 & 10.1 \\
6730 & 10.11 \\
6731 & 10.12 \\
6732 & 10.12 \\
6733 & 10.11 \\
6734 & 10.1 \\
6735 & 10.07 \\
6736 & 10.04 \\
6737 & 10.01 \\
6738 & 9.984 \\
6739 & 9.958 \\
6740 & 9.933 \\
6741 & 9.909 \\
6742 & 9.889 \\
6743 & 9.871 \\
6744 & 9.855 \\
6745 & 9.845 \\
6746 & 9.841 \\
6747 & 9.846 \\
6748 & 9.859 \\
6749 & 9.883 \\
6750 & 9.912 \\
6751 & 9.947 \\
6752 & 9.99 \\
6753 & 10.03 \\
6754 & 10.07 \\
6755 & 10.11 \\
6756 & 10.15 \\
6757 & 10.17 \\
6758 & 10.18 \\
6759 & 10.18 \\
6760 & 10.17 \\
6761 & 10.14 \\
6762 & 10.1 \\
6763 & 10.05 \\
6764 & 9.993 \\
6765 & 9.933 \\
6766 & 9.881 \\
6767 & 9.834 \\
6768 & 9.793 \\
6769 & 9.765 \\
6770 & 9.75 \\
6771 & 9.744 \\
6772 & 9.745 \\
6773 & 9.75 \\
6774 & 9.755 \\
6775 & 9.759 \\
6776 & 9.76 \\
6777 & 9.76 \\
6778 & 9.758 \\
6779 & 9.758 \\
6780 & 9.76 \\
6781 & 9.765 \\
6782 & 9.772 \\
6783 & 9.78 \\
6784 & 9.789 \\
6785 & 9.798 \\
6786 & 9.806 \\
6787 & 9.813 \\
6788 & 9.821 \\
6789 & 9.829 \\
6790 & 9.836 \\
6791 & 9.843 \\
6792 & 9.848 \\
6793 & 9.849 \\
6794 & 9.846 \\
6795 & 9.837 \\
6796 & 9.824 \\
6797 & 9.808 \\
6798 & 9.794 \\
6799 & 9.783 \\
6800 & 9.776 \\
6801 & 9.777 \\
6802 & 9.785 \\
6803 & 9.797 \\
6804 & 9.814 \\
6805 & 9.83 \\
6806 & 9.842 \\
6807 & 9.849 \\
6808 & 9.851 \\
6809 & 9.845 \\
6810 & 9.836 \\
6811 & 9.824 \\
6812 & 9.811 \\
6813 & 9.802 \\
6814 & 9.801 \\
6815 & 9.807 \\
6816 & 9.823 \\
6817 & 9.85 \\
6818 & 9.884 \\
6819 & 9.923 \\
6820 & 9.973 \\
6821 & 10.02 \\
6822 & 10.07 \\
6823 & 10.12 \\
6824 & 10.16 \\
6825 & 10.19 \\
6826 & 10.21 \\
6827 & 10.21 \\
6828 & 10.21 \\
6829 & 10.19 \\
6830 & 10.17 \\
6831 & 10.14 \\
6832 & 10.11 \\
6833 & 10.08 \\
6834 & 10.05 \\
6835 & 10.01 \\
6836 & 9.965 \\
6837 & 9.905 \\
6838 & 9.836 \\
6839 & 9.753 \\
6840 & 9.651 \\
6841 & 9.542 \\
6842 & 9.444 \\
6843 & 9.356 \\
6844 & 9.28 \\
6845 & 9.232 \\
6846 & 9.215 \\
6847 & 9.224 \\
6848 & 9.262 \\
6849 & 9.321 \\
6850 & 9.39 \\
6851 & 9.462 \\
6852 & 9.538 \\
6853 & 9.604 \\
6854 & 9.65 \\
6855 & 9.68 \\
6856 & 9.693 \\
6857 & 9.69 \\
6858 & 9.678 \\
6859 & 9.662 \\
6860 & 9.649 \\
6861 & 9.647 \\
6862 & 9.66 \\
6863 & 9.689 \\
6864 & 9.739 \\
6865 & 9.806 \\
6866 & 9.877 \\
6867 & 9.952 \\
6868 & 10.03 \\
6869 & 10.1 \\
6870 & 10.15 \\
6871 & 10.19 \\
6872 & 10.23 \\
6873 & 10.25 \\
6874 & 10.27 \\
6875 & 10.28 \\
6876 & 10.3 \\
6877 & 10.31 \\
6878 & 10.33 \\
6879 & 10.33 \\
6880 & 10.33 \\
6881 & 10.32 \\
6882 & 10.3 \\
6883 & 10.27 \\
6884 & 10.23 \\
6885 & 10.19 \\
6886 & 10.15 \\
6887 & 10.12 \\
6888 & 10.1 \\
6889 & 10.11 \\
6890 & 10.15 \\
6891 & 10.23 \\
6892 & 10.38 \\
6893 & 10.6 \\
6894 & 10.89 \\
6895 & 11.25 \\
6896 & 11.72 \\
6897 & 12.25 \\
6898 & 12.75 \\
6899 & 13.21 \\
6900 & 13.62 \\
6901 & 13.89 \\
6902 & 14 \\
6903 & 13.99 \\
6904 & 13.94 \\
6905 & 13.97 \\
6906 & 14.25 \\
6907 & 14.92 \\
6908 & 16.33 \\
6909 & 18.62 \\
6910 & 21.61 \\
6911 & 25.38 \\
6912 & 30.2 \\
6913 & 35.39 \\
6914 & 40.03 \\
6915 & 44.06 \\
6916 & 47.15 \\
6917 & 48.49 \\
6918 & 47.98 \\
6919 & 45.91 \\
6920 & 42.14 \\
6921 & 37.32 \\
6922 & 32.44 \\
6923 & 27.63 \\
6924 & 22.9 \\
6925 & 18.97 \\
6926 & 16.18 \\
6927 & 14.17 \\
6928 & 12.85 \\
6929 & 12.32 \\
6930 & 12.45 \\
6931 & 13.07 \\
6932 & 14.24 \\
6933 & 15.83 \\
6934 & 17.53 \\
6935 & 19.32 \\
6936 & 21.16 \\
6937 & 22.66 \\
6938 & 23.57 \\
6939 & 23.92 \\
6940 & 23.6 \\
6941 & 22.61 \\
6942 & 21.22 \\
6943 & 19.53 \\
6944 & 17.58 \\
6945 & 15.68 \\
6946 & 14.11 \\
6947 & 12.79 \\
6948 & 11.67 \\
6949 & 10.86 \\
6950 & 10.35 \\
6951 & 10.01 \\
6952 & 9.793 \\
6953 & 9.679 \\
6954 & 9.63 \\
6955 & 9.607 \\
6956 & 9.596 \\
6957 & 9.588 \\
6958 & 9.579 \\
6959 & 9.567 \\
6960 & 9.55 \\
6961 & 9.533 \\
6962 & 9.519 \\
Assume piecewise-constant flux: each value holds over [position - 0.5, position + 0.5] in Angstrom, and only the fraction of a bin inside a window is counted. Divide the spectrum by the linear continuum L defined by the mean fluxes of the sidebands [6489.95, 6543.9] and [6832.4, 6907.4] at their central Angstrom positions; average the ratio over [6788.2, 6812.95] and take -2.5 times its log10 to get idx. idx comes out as 0.06 mag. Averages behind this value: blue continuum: 10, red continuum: 10.5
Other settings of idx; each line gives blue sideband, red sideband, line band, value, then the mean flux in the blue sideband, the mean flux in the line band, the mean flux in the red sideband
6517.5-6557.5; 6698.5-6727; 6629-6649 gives -0.039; 10.1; 10.4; 10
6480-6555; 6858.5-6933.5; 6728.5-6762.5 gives 0.369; 10.1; 10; 16.7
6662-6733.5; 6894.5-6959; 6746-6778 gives 0.265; 9.92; 9.93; 19.8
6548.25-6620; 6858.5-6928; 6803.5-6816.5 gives 0.464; 9.97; 9.83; 16.9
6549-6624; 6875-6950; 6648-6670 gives 0.179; 9.94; 10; 18.5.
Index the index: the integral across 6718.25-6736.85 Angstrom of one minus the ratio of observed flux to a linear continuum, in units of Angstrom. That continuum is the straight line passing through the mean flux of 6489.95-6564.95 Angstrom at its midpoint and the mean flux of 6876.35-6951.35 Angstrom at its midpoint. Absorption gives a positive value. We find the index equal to 5.6 Angstrom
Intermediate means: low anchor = 10.1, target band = 10.1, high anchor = 18.5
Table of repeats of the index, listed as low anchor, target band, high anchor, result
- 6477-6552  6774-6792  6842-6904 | 0.9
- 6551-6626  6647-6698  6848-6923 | 7.4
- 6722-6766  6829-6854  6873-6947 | 9.0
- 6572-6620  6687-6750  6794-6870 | -0.6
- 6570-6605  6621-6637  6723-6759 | 0.1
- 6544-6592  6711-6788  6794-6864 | -1.1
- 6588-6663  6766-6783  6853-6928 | 4.8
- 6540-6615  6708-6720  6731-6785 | -0.4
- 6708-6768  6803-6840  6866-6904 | 2.1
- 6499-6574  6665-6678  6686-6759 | 0.1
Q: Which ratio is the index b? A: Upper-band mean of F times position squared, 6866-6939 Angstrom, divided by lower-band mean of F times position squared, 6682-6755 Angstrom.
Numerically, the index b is 1.9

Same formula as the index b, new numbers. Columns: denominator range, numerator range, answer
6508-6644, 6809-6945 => 1.59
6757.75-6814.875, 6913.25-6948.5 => 2.59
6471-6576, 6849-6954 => 1.78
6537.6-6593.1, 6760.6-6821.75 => 1.05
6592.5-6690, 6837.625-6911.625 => 1.19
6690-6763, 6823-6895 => 1.04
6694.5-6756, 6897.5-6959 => 2.15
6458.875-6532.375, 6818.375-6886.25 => 1.09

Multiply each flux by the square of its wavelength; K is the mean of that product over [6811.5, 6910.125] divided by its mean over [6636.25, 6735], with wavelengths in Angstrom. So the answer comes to 1.1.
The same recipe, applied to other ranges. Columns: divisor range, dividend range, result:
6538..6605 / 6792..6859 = 1.05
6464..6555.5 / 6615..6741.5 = 1.04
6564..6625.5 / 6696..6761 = 1.06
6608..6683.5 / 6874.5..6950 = 2.00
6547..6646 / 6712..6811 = 1.04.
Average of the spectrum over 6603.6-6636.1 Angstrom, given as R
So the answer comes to 9.9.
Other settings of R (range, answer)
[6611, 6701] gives 9.95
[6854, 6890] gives 10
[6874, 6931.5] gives 18.6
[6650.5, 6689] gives 9.91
